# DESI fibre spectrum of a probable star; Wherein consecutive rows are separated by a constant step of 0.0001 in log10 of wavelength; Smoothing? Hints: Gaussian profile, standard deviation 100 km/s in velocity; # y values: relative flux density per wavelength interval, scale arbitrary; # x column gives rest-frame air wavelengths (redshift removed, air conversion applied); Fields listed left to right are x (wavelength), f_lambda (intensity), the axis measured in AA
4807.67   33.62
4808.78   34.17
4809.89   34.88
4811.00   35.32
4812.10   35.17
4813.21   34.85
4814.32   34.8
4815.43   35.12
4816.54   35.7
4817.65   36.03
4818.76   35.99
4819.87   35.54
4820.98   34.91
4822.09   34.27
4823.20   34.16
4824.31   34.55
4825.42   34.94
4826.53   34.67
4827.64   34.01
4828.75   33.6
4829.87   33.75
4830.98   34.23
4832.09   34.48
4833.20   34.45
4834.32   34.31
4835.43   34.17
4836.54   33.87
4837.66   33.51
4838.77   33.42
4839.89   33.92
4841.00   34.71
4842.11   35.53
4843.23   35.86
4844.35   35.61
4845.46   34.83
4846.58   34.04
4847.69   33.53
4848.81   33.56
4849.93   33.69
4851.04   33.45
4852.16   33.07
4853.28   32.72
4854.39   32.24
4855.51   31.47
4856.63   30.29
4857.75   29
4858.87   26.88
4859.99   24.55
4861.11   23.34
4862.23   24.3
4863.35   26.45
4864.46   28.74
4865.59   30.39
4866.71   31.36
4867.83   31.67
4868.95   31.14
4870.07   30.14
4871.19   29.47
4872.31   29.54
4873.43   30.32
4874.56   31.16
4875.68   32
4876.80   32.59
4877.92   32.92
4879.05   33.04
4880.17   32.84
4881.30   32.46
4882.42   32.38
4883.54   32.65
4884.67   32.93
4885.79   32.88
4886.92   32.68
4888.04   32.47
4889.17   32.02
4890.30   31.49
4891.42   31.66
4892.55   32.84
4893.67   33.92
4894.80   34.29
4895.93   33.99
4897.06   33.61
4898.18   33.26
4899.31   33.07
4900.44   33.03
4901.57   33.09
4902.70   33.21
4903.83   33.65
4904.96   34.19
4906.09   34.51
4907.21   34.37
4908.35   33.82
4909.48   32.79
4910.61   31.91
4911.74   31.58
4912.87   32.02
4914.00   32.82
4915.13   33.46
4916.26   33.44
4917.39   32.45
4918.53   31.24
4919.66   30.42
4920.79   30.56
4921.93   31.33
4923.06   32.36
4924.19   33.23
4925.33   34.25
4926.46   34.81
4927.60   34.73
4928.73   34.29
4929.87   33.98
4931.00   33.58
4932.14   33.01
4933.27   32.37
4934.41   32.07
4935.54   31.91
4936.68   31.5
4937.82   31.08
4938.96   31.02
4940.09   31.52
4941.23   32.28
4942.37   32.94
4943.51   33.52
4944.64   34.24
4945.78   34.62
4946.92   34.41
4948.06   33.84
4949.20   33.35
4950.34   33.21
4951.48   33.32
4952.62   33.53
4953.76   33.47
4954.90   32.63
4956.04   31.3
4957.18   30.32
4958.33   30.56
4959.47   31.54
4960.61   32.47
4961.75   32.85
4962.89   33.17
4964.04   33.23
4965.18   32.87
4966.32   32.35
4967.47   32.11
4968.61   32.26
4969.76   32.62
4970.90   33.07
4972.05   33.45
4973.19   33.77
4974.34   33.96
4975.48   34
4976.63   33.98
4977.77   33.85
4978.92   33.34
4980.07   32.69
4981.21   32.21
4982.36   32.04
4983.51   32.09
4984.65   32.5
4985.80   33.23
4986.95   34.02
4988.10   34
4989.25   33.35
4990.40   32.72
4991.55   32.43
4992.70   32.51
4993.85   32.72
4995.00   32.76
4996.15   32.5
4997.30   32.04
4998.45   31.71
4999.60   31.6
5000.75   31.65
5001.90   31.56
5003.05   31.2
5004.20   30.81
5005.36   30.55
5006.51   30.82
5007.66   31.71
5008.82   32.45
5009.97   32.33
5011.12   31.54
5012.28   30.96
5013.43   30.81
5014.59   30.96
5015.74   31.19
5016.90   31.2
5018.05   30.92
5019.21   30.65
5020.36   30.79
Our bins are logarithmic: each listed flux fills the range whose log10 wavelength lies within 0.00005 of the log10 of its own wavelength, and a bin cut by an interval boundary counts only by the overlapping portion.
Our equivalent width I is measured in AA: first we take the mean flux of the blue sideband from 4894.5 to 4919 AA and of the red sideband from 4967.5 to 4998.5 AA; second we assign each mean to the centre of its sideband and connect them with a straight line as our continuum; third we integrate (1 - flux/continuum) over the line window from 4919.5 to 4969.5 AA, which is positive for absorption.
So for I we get 0.5 AA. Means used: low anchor 33.2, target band 32.7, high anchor 33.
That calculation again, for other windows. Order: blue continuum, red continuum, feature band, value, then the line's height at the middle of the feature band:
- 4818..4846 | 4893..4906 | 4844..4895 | 3.95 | 34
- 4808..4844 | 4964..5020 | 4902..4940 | 0.61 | 33.3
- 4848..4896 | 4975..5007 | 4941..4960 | -0.52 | 32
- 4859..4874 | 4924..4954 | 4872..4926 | -3.67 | 30.6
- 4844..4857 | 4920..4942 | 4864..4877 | 0.94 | 33.1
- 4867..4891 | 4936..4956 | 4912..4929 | -0.11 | 32.5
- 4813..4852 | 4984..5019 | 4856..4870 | 2.37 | 34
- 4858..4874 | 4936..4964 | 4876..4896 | -2.24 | 29.4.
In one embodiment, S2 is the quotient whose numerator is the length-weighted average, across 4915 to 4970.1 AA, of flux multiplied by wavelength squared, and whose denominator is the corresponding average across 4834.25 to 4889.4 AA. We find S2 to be 1.06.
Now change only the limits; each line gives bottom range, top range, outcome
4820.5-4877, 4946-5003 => 1.07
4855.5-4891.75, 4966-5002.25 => 1.12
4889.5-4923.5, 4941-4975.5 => 1.03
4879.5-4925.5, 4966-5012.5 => 1.03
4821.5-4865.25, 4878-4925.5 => 1.03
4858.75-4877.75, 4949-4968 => 1.15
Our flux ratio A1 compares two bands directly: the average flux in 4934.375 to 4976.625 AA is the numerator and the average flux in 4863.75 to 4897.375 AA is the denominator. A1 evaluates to 1.02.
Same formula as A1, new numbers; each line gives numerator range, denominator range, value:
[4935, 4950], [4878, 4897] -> 1.00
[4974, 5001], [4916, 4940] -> 1.01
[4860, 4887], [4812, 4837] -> 0.88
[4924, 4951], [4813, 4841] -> 0.96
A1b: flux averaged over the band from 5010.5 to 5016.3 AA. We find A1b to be 31.1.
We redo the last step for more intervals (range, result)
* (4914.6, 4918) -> 33.1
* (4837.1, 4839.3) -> 33.5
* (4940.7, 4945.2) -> 33.3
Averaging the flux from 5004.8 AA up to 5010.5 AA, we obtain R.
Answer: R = 31.6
